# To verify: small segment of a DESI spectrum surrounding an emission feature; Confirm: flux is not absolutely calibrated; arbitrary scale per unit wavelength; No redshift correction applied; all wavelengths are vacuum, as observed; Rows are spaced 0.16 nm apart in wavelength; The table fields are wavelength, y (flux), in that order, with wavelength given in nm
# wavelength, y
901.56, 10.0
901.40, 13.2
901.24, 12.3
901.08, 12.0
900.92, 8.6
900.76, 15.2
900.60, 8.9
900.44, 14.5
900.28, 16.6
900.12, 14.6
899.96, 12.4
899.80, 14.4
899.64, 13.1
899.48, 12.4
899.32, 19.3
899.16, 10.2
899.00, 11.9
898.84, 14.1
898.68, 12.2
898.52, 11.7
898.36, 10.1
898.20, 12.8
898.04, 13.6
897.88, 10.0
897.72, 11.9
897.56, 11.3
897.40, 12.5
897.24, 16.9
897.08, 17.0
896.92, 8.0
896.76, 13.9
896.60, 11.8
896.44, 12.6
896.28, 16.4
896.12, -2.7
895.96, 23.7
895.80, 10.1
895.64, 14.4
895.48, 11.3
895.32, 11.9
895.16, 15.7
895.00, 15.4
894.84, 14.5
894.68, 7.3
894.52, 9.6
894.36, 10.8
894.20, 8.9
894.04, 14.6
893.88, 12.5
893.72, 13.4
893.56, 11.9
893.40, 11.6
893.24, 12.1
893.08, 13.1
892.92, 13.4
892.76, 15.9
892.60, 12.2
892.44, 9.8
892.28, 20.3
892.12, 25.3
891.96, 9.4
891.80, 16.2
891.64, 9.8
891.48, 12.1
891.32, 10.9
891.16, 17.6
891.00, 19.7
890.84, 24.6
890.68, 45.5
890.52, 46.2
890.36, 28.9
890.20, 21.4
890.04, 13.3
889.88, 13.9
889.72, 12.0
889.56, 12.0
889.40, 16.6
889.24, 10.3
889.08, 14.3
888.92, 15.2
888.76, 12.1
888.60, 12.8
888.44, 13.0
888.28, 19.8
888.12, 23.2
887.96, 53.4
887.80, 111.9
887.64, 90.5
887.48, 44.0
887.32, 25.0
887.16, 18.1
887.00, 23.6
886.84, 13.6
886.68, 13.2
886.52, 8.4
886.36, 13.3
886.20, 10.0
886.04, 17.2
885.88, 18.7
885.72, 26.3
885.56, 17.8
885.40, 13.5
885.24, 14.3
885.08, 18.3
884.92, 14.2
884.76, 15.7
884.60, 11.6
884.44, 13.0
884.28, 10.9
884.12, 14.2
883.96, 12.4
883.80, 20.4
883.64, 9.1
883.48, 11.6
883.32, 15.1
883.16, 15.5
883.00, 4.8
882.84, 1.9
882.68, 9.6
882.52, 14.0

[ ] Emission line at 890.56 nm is [N II]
